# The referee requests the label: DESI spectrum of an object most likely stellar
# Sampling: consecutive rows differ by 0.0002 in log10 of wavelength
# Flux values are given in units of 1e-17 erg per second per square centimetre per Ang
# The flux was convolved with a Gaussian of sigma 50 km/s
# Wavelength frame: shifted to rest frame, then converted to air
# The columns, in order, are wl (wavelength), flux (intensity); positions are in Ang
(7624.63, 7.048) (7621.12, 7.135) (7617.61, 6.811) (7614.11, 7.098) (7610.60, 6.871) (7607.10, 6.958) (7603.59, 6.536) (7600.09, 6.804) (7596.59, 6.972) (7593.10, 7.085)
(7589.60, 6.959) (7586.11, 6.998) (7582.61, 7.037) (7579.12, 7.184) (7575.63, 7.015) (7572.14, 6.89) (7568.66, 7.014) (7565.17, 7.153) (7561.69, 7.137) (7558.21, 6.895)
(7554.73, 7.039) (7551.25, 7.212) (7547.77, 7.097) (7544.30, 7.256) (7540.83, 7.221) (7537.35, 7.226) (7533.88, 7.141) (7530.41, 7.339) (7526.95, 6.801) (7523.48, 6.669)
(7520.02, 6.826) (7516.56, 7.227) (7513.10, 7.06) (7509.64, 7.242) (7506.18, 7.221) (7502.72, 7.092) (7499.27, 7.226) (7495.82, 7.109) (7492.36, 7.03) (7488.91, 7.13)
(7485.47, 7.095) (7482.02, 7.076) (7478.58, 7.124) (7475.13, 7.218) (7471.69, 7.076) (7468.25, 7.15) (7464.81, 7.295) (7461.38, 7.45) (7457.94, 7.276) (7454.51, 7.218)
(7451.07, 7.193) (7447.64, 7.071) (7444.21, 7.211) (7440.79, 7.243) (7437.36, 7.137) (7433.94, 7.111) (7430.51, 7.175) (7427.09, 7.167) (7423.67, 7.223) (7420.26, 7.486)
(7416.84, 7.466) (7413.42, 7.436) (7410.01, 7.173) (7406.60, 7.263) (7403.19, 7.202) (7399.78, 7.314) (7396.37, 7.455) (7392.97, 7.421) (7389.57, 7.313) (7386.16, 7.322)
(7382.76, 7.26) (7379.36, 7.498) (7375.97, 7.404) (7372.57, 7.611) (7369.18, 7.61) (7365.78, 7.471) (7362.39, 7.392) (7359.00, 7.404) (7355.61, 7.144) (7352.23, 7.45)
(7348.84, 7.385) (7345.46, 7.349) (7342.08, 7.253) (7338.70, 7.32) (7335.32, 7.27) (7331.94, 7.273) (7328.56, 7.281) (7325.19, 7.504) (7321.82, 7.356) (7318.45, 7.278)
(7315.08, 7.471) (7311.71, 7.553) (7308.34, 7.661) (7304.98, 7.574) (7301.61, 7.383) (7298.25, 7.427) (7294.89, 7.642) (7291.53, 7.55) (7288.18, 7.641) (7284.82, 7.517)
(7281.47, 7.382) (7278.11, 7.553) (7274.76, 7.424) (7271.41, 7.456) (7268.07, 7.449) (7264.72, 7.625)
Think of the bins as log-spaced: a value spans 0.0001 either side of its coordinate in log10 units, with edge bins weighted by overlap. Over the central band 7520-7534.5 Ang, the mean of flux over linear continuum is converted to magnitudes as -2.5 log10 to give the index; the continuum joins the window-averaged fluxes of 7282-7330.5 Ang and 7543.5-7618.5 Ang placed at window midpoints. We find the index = 0.02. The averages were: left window 7.49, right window 7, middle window 6.96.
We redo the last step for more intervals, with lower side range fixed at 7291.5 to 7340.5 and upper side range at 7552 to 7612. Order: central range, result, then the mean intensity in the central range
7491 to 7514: 0.00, 7.14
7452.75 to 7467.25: -0.02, 7.3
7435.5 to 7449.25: 0.01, 7.17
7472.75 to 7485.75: 0.00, 7.13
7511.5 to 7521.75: 0.01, 7.04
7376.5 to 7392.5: -0.01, 7.36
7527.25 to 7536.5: -0.02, 7.18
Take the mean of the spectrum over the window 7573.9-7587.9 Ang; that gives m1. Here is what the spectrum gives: 7.06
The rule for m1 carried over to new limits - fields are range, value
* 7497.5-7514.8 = 7.17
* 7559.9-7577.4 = 7.04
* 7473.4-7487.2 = 7.13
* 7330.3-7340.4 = 7.29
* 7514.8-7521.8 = 7.03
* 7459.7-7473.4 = 7.25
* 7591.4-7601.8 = 6.96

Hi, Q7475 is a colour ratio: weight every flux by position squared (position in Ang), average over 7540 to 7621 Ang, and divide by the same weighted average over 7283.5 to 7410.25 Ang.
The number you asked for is 1.01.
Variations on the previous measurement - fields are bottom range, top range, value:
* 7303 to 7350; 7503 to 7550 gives 1.01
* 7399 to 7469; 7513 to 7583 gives 1.01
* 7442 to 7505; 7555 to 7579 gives 1.01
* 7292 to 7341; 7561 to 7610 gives 1.01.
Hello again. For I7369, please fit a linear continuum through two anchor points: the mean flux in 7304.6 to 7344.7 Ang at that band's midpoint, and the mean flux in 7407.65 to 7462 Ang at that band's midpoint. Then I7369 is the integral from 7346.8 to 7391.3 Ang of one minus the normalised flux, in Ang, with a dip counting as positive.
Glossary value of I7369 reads -0.43 Ang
